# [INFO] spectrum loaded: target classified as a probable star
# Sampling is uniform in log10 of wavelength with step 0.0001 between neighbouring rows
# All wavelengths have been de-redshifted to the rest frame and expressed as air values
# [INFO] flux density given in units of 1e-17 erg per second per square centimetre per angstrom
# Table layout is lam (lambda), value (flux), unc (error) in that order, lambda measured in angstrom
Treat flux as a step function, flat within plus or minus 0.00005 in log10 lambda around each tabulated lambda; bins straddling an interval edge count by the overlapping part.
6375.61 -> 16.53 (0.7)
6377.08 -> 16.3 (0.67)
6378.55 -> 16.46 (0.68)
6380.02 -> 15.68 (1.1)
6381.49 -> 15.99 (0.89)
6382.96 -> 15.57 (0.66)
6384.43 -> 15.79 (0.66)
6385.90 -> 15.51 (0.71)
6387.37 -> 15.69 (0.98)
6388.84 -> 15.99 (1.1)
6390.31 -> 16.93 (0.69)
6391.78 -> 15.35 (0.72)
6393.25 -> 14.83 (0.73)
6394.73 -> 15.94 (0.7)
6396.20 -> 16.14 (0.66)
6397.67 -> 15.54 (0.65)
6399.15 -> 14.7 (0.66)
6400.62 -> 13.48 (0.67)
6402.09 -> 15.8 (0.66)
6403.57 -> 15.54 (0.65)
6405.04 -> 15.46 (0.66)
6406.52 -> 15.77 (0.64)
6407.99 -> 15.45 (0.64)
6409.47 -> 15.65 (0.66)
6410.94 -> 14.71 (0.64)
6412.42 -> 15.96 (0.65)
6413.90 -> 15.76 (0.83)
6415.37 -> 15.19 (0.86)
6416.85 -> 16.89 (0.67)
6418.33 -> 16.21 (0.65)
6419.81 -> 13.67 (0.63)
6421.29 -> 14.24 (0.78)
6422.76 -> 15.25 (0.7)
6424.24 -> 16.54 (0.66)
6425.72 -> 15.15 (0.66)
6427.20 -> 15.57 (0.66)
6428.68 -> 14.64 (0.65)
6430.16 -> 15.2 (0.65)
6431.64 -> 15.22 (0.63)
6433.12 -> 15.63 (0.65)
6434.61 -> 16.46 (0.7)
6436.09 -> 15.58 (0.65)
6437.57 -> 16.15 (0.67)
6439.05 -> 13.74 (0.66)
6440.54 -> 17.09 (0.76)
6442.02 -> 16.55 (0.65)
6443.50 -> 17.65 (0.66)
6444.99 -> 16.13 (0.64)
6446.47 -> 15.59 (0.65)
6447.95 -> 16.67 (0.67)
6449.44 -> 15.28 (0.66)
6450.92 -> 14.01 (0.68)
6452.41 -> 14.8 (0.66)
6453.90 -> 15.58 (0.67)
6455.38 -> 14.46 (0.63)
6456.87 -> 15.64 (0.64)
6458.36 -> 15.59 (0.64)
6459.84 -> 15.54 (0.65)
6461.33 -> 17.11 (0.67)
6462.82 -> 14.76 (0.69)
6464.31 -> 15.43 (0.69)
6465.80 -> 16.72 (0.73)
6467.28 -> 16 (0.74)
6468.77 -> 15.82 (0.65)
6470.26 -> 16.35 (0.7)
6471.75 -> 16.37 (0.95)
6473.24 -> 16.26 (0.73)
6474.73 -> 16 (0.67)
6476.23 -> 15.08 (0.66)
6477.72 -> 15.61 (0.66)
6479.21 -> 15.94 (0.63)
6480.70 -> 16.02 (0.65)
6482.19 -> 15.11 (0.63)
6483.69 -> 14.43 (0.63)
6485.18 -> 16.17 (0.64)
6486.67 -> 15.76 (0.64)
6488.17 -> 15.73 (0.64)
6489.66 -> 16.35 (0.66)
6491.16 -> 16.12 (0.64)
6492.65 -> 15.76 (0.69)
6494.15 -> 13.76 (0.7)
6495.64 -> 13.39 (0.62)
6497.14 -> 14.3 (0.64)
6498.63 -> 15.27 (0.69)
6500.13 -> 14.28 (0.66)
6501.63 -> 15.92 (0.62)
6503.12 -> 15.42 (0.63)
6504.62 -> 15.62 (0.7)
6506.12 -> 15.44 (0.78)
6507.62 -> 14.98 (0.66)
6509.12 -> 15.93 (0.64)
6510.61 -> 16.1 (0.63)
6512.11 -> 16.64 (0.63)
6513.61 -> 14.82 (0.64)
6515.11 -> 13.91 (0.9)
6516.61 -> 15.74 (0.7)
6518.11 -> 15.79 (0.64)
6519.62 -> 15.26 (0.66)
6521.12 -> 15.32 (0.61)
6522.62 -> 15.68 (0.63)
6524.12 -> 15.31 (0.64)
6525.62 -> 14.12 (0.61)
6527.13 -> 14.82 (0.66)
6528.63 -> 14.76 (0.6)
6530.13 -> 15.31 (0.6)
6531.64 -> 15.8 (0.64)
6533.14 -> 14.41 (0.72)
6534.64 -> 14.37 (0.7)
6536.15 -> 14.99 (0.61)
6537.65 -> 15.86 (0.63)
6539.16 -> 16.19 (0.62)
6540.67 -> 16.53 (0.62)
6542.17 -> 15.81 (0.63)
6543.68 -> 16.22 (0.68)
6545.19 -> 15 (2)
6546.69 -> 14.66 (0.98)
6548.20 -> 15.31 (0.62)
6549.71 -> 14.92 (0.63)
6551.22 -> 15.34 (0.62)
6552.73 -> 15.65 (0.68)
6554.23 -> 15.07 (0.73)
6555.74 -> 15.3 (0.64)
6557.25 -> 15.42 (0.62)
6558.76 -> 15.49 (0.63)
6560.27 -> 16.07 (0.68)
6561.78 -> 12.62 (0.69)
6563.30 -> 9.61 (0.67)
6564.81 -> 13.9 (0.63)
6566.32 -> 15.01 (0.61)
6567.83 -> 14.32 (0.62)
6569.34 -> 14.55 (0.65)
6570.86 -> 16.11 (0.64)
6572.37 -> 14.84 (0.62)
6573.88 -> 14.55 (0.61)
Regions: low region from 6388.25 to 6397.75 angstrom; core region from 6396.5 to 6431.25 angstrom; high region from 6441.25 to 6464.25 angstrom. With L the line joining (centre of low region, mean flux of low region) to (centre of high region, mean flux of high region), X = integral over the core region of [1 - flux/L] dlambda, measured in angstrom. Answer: 1.00 angstrom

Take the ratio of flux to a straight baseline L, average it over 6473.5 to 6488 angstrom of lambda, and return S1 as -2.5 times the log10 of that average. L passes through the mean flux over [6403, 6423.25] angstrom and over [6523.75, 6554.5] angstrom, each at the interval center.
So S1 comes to -0.02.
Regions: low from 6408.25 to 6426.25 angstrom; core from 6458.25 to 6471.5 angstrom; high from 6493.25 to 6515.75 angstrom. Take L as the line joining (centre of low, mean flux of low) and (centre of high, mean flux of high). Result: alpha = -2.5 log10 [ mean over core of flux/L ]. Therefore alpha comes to -0.051 mag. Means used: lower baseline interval 15.4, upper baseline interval 15.1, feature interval 16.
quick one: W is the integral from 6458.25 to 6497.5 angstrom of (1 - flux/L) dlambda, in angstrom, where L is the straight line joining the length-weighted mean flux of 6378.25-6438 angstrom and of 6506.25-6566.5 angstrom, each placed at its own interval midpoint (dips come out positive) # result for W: -0.8 angstrom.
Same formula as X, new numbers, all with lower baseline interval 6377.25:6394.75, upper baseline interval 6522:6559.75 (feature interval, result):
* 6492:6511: 0.45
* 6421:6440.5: 0.30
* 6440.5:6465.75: -0.25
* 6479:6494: -0.17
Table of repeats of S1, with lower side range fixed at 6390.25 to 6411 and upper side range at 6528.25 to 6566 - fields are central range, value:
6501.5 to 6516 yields -0.03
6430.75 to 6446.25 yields -0.05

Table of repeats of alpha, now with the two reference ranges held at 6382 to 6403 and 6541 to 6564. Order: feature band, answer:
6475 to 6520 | -0.019 mag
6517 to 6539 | -0.014 mag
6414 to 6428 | -0.002 mag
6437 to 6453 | -0.034 mag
